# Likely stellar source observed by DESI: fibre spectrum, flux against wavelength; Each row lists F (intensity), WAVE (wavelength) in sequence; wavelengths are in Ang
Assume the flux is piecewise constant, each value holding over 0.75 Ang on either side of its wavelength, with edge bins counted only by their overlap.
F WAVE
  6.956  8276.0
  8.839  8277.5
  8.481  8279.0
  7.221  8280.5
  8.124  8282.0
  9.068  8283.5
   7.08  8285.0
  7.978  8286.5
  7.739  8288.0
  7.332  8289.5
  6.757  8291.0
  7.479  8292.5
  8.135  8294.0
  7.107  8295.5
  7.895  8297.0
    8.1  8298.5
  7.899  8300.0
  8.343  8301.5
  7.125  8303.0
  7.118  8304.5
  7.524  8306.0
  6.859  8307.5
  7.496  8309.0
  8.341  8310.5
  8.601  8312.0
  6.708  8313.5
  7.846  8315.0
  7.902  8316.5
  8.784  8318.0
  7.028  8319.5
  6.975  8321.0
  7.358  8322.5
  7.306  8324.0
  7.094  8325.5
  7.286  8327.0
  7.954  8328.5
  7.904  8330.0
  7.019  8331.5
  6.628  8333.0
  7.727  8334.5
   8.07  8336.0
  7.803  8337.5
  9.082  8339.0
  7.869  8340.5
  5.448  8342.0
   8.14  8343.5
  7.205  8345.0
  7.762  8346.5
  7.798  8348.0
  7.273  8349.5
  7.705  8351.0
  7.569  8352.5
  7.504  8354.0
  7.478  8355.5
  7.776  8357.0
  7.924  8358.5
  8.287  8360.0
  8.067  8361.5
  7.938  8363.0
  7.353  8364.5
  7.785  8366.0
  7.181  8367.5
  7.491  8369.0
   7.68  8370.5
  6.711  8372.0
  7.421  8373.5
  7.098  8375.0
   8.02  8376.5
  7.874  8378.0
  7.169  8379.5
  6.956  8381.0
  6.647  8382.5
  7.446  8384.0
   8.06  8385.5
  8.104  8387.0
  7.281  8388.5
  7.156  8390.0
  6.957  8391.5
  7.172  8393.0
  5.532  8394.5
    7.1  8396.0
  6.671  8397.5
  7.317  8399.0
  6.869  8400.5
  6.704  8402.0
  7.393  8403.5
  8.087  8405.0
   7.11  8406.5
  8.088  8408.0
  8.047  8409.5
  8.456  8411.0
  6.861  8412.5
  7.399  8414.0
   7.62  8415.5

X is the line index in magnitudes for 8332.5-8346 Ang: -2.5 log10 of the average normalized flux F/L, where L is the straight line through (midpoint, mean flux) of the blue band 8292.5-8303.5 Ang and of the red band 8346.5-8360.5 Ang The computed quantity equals 0.02 mag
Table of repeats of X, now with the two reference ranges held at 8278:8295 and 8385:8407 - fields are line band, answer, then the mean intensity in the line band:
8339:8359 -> -0.019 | 7.55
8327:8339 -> -0.022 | 7.66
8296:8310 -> 0.011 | 7.6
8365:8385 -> -0.012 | 7.35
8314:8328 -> 0.011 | 7.5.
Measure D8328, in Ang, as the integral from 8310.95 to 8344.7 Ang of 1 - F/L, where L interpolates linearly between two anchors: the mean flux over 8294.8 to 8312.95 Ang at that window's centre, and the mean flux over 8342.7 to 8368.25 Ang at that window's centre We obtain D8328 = 0.52 Ang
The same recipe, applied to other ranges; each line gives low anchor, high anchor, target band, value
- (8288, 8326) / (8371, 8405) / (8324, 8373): -1.3 Ang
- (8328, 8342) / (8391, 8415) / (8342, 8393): -0.3 Ang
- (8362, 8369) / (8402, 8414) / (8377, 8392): 0.4 Ang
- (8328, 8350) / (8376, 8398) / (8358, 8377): -0.6 Ang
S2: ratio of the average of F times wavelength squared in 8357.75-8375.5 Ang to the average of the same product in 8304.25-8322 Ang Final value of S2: 1.0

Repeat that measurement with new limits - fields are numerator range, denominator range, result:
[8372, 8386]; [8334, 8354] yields 0.97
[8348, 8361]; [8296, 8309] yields 1.03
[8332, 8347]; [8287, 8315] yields 1.00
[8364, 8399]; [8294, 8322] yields 0.96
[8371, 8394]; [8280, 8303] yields 0.97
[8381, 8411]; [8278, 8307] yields 0.97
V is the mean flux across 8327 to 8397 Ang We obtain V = 7.48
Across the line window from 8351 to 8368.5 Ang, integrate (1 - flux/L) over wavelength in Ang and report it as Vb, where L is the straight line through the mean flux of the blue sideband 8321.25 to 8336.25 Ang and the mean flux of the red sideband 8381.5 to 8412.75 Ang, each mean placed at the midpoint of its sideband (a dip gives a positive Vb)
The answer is -0.9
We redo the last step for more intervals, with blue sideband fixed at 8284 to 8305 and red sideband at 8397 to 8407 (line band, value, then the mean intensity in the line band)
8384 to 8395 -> -0.01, 7.24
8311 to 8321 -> -0.33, 7.76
